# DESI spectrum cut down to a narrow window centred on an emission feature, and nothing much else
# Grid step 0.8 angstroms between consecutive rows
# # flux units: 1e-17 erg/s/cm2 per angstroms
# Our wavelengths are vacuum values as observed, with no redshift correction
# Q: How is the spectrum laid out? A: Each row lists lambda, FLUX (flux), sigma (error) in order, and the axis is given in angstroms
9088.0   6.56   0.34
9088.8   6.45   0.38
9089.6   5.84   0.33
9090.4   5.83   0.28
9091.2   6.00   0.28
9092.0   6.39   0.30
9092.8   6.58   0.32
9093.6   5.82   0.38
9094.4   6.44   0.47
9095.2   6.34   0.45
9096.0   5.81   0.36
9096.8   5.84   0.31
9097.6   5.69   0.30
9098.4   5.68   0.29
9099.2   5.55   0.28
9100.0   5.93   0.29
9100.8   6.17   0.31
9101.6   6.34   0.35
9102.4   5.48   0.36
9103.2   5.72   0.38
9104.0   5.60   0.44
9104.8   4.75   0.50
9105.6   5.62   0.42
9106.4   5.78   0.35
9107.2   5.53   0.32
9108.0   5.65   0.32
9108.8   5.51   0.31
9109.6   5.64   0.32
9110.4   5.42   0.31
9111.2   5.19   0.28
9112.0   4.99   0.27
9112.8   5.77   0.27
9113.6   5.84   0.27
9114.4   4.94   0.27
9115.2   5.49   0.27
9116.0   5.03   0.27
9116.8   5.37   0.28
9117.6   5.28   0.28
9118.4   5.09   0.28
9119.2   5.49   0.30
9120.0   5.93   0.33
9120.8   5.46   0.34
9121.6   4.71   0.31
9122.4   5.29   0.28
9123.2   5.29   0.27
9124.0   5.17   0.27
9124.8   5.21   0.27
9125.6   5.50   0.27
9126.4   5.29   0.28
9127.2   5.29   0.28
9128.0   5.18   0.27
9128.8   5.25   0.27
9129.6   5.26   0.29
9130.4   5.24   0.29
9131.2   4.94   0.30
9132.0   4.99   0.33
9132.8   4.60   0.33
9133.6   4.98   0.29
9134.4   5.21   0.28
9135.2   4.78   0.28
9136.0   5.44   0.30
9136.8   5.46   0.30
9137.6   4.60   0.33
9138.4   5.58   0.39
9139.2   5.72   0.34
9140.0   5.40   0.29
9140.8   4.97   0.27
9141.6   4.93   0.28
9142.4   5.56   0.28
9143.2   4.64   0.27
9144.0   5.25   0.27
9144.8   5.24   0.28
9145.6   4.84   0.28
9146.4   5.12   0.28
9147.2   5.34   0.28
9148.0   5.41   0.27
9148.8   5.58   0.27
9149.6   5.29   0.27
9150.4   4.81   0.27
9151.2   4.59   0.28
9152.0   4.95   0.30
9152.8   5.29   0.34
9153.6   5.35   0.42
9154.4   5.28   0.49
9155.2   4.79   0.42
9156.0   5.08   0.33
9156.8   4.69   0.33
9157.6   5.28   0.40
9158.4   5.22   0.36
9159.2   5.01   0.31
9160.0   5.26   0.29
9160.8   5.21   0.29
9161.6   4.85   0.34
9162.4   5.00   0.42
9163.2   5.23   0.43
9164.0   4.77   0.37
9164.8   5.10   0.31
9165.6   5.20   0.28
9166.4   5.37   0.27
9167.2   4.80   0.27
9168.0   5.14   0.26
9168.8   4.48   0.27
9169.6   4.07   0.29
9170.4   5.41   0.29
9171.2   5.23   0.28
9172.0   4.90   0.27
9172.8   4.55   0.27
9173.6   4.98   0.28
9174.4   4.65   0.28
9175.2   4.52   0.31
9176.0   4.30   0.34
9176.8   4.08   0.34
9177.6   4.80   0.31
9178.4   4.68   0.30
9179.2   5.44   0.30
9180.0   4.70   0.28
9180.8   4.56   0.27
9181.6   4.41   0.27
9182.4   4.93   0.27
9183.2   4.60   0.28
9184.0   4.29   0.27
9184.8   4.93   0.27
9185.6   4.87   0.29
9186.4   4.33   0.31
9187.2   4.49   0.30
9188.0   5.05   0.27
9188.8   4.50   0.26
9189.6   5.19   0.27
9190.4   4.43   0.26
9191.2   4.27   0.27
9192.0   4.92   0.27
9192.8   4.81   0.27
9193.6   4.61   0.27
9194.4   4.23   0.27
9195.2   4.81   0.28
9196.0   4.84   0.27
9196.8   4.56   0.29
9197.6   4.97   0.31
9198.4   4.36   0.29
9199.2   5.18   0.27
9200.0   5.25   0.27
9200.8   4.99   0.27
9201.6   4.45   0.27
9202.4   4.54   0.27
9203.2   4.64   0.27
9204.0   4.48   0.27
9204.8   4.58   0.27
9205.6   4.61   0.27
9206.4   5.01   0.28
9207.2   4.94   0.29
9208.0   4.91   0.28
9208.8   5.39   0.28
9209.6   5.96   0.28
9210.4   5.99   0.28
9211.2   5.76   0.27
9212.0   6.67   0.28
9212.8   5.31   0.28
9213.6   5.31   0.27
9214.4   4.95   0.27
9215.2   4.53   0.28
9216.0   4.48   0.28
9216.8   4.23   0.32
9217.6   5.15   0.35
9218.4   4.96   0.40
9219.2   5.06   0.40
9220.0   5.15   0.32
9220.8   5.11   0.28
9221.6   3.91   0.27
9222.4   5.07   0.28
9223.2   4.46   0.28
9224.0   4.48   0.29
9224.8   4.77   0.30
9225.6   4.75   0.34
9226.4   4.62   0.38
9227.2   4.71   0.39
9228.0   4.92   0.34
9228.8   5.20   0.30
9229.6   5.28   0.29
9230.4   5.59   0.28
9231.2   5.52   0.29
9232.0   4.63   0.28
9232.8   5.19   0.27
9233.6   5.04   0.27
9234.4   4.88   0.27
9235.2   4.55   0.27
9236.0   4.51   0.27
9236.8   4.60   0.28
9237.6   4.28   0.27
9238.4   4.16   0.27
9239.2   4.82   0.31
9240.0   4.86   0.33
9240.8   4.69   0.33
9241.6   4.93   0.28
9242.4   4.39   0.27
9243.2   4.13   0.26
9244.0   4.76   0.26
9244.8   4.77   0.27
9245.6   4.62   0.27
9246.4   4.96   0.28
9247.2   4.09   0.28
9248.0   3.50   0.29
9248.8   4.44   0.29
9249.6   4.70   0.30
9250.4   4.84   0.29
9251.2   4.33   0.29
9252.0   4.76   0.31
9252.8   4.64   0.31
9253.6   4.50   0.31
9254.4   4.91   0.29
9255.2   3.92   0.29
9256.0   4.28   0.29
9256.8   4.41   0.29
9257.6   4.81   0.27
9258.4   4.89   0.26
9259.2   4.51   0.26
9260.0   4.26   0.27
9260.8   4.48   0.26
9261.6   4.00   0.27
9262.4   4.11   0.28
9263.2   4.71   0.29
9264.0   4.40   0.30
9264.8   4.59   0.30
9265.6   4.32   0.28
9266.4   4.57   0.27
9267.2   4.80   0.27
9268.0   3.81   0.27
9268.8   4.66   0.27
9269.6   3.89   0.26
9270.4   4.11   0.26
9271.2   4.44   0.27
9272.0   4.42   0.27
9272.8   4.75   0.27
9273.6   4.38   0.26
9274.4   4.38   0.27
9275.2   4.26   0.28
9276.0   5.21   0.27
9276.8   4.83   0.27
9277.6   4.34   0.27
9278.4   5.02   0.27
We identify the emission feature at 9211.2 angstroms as [S II] 6716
